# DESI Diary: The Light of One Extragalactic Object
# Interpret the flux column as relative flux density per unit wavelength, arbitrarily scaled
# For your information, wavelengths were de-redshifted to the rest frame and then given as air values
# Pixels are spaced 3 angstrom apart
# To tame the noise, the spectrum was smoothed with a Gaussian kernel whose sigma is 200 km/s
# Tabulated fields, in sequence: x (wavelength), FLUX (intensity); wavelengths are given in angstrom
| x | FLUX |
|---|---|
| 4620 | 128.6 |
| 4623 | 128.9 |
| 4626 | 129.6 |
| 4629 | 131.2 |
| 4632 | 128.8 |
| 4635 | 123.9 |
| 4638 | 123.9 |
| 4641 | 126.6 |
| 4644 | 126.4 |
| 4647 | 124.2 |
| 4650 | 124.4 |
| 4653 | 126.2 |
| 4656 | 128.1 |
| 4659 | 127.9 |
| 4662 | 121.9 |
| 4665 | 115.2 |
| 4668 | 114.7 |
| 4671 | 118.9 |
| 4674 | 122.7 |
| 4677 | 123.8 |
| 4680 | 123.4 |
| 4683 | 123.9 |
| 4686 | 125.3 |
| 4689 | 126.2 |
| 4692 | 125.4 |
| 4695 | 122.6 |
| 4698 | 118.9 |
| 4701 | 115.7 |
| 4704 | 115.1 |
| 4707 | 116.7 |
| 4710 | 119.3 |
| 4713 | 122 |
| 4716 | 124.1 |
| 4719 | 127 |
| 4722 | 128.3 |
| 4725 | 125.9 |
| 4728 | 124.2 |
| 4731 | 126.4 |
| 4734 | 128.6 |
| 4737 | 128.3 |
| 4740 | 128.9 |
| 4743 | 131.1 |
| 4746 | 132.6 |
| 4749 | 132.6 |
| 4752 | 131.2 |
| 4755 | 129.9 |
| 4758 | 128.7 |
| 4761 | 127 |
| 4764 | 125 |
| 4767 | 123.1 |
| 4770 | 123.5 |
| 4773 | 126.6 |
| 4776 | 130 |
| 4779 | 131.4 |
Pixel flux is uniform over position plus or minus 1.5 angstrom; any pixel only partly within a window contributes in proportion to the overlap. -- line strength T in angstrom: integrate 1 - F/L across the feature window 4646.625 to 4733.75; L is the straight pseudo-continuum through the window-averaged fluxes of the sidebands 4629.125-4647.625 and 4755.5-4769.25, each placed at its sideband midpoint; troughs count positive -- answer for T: 2.31 angstrom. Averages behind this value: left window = 126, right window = 126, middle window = 123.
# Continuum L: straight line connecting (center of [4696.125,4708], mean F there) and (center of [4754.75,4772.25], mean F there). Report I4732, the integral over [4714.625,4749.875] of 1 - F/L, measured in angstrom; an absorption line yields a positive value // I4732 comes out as -2.0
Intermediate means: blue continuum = 117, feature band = 128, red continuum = 126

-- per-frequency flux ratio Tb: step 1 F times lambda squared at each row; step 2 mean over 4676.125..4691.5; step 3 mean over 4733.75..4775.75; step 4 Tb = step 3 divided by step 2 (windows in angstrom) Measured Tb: 1.1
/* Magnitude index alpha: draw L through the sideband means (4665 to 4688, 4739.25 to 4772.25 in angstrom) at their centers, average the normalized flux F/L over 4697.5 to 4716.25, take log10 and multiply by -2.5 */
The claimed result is 0.05 mag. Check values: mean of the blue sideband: 121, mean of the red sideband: 128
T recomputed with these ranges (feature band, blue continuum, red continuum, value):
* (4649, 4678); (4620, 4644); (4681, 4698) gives 0.8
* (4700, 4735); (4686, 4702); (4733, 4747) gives 0.9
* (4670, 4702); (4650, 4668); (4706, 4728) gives 0.2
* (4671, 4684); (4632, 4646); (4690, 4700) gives 0.0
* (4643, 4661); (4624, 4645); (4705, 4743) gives 0.1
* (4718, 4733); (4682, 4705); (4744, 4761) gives 0.0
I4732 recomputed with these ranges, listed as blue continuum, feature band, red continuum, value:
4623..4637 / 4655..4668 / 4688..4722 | 0.3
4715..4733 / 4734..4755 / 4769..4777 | -0.7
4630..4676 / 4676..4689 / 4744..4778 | 0.1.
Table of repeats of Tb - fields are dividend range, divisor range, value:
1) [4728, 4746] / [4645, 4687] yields 1.08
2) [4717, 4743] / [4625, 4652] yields 1.05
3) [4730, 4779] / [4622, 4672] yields 1.08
